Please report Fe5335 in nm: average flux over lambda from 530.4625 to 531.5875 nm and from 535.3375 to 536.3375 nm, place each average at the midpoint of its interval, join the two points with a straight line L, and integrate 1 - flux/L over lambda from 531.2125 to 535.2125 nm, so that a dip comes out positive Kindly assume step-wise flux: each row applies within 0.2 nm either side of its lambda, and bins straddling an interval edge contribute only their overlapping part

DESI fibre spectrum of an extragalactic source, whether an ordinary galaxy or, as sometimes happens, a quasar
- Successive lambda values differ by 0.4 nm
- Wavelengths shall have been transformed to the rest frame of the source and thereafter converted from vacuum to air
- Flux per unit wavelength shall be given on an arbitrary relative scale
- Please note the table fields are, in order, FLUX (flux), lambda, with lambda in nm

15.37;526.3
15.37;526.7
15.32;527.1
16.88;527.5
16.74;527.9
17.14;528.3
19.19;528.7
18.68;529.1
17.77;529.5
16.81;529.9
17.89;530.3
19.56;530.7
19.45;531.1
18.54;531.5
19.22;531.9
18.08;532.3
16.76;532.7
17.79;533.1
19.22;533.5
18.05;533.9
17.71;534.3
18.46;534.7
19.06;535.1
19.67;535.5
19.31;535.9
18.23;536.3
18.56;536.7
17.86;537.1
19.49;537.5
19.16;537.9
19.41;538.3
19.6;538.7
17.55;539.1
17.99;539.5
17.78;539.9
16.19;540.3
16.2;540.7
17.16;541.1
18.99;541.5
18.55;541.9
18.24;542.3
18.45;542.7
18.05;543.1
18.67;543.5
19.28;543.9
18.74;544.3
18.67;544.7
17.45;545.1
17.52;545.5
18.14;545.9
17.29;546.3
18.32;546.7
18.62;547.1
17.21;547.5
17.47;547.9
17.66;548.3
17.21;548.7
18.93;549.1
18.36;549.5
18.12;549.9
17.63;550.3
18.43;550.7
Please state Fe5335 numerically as 0.187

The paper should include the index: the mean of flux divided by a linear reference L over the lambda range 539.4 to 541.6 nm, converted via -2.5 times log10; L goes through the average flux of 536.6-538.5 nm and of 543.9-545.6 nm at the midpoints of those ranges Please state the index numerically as 0.082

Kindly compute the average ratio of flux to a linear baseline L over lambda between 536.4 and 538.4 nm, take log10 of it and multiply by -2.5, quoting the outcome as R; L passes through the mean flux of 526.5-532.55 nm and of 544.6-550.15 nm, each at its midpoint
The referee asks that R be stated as -0.06 mag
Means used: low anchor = 17.8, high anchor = 17.9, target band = 18.8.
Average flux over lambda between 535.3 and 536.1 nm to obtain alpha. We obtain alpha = 19.5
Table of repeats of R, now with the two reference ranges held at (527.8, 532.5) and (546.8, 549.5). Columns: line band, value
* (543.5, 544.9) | -0.05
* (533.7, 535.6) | -0.02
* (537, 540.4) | -0.02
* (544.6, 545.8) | 0.01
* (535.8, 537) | -0.03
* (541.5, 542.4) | -0.03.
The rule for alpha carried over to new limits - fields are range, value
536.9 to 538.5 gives 19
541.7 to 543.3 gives 18.3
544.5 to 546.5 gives 17.8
